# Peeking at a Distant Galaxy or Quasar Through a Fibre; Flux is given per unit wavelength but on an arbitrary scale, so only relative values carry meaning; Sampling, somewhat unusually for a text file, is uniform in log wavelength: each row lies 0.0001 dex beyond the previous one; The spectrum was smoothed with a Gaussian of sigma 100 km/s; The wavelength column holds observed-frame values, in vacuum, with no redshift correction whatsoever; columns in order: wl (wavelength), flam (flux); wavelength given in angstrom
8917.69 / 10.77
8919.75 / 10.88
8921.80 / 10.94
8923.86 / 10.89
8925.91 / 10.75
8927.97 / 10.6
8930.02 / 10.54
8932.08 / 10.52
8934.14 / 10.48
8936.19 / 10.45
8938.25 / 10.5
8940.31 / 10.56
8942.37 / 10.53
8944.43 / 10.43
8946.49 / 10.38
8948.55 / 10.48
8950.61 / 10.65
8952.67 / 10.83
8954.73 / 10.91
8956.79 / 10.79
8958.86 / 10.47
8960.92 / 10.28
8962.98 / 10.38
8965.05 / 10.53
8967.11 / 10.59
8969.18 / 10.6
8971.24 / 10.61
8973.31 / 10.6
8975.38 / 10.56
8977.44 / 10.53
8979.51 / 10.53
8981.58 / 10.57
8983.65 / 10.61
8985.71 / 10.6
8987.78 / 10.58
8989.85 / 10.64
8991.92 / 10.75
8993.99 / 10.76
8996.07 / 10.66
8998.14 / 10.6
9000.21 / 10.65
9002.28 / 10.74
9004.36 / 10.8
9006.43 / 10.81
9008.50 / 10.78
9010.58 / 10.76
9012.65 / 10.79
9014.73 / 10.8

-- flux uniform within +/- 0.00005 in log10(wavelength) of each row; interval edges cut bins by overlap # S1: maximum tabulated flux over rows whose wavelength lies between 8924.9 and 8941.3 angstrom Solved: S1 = 10.75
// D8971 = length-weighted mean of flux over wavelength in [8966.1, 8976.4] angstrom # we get 10.6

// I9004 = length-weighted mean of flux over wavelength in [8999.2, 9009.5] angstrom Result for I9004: 10.8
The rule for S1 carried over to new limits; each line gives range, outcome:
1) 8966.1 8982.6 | 10.61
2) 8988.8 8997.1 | 10.76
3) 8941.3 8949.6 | 10.53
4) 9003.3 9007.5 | 10.81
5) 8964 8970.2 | 10.6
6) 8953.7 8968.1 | 10.91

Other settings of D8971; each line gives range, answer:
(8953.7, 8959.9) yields 10.7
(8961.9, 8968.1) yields 10.5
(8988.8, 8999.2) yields 10.7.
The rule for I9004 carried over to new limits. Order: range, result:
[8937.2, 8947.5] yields 10.5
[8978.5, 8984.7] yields 10.6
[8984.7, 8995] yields 10.7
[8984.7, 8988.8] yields 10.6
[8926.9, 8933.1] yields 10.6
